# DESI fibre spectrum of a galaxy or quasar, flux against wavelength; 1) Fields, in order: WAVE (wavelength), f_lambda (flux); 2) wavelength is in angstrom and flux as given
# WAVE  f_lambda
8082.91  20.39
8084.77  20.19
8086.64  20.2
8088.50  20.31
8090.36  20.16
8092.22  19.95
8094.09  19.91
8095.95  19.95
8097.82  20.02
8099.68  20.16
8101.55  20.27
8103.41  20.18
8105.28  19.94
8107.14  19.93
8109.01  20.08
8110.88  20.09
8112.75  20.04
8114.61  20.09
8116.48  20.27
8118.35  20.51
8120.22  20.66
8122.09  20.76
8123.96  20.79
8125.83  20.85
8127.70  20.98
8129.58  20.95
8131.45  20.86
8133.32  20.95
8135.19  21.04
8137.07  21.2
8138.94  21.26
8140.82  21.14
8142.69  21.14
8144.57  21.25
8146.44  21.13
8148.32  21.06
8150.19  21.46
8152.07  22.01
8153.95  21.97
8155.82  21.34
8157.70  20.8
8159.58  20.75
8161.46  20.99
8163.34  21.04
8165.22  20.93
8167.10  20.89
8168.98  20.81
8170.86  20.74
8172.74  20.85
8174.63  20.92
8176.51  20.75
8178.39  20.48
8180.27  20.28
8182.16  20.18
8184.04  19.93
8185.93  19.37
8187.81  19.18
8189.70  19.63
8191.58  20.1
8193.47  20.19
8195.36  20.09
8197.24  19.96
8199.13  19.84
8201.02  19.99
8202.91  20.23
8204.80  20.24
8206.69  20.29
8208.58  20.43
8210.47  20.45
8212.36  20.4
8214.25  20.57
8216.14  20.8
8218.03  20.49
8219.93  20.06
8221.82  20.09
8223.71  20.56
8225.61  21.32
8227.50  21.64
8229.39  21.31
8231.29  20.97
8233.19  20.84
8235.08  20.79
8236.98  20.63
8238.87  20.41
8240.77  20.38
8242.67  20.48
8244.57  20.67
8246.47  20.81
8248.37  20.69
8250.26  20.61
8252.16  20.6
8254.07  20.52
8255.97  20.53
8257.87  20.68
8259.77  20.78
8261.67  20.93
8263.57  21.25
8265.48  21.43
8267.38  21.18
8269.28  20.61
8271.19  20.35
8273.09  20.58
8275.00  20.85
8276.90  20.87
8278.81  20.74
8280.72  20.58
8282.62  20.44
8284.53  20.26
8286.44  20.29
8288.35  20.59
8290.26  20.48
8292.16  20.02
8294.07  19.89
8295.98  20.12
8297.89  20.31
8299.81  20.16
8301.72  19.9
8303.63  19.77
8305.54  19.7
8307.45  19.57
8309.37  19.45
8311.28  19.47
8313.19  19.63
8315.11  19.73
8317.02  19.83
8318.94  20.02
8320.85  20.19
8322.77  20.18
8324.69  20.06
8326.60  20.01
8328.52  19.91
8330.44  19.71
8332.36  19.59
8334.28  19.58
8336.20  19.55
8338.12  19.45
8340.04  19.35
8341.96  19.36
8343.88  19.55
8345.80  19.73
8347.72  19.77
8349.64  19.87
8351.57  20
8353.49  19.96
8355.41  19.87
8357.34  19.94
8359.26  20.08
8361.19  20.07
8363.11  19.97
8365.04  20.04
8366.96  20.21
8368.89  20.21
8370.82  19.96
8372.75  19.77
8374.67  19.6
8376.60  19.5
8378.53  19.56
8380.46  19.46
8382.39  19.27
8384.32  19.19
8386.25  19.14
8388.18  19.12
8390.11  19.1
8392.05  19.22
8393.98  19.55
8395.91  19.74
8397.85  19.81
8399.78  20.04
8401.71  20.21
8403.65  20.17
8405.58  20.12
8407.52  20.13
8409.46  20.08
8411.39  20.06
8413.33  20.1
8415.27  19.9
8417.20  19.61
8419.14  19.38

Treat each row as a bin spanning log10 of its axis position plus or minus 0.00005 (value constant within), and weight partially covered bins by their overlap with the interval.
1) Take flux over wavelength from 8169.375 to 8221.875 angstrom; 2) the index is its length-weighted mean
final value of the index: 20.2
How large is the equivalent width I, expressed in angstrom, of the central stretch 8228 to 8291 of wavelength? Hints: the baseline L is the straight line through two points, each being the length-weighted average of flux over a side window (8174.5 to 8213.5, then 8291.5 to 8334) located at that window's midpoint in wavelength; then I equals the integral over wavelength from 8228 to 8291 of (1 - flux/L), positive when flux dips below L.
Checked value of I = -2.3 angstrom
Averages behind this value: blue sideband 20.1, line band 20.7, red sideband 19.9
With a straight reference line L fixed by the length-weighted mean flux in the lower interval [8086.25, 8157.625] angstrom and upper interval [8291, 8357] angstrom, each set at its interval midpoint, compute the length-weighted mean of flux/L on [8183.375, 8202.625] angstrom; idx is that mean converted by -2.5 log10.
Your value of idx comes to 0.03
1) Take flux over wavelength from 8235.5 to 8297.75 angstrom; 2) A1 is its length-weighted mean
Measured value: 20.6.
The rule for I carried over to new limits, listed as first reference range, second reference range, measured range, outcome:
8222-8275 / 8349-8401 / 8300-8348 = 1.00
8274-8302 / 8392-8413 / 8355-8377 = 0.16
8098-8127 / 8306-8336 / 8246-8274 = -1.17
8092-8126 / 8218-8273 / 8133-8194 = -1.04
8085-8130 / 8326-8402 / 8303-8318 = 0.13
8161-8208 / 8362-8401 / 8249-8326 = -1.44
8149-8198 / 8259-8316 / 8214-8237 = -0.34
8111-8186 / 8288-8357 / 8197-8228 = 0.07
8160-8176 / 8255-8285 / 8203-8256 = 0.48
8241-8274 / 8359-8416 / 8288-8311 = 0.52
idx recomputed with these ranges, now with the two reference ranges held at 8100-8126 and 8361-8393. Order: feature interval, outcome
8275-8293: -0.04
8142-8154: -0.06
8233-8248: -0.04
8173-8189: 0.00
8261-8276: -0.05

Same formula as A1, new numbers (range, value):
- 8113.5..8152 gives 20.9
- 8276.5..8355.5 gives 19.9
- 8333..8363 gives 19.7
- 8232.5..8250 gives 20.6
